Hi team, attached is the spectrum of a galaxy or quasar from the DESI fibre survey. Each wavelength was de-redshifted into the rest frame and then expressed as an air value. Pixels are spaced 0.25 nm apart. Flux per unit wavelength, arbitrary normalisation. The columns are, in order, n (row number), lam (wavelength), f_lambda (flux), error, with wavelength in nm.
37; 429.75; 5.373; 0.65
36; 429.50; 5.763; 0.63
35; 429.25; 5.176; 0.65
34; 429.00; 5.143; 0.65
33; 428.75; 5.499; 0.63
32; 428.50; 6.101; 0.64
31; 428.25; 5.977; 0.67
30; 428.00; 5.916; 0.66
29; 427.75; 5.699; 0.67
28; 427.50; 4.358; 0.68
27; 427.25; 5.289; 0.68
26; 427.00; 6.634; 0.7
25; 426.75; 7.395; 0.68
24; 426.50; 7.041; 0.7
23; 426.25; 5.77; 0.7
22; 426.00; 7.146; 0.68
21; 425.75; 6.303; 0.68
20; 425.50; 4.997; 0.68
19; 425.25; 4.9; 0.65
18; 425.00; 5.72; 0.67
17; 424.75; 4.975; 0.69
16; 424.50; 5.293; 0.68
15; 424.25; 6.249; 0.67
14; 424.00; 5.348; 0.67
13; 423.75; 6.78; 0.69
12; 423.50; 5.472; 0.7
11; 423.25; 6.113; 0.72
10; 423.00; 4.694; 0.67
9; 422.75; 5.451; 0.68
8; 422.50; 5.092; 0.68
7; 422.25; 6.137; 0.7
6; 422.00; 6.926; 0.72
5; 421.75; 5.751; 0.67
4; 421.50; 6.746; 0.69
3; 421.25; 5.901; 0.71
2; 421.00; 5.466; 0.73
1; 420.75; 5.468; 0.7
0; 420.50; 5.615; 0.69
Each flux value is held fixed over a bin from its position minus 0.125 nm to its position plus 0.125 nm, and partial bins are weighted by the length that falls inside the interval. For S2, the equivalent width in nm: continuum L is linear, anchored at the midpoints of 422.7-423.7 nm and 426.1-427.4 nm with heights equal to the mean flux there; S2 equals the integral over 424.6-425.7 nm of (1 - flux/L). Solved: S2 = 0.14 nm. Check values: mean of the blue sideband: 5.53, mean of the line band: 5.23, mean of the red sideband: 6.4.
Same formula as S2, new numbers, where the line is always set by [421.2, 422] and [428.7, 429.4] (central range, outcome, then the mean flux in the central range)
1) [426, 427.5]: -0.20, 6.31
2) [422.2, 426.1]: 0.18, 5.65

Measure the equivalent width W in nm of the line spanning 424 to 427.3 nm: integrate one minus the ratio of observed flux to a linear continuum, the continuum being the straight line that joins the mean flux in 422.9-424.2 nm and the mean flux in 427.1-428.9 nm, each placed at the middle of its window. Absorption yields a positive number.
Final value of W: -0.19 nm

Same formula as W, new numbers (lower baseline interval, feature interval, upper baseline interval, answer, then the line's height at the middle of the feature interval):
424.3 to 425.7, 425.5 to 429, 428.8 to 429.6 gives -0.45 nm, 5.33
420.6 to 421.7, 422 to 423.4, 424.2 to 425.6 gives 0.01 nm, 5.65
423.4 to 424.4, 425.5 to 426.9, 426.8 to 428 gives -0.20 nm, 5.76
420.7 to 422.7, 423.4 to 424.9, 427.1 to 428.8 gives 0.03 nm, 5.79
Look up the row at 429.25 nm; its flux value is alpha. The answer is 5.176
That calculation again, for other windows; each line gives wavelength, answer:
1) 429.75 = 5.373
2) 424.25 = 6.249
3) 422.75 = 5.451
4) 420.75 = 5.468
